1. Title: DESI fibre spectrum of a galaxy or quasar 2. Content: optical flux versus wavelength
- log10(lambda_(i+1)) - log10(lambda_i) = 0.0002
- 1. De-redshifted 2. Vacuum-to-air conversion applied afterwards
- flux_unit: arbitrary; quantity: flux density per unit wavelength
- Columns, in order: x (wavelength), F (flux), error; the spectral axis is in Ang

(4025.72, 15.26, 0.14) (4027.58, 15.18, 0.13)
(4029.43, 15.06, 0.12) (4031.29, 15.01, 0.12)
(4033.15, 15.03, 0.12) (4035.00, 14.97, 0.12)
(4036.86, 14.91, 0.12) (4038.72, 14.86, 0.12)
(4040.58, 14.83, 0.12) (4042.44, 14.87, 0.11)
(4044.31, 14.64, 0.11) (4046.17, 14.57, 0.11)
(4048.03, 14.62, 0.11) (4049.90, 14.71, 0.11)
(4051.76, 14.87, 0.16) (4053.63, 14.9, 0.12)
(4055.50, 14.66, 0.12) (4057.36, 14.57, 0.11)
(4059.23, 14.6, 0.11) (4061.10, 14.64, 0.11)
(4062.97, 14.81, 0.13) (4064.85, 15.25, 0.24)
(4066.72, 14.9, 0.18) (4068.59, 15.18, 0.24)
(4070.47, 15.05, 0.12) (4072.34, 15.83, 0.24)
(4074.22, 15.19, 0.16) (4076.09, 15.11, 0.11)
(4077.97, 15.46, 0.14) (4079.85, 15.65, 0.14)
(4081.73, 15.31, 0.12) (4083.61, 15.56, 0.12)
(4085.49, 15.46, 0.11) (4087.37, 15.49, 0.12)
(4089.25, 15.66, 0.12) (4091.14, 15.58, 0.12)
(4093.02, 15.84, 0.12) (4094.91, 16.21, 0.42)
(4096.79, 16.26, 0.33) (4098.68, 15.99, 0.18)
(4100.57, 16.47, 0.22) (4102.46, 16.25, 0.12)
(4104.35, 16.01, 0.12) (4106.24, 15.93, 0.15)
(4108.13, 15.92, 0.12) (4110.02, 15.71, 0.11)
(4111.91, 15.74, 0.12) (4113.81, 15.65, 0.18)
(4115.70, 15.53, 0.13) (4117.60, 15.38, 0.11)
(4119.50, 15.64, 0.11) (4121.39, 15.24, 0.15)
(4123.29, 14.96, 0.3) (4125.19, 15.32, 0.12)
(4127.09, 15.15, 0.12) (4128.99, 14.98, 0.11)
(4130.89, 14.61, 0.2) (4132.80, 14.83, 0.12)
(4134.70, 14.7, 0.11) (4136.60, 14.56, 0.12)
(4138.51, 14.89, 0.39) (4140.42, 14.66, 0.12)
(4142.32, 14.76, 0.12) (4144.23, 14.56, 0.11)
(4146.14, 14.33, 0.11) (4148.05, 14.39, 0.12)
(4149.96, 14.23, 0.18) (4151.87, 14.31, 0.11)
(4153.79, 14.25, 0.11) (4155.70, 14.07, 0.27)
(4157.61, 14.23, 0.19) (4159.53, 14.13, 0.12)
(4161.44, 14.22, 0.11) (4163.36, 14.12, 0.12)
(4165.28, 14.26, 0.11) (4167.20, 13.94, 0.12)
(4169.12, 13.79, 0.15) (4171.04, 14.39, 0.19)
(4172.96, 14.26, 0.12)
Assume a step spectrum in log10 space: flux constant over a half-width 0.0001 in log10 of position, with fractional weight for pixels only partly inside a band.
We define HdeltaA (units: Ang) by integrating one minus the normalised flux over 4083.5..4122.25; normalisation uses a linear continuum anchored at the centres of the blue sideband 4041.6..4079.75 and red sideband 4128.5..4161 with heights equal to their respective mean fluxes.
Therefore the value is -2.8 Ang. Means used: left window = 14.9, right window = 14.5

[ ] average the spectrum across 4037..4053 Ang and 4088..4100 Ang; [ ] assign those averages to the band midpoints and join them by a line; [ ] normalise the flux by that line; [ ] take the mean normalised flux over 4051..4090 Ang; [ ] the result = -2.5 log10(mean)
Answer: 0.02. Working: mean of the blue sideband 14.8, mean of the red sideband 15.9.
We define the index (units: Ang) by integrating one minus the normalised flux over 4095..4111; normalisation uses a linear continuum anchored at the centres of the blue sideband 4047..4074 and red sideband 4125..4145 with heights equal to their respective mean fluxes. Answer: -1.3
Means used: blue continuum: 14.9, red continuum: 14.8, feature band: 16.1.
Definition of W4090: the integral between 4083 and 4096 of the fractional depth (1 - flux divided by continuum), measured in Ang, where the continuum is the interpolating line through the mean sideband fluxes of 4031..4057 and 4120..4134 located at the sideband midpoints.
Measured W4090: -0.7 Ang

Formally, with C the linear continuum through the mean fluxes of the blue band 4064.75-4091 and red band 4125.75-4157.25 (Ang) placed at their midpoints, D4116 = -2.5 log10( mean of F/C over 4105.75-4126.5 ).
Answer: -0.05 mag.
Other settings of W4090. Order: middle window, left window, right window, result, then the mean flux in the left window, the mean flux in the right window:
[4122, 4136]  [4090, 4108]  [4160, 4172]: 0.23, 16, 14.1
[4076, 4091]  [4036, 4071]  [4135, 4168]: -0.84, 14.8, 14.4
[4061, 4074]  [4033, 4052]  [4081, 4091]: 0.07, 14.8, 15.5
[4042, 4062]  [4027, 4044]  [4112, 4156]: 0.32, 15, 14.9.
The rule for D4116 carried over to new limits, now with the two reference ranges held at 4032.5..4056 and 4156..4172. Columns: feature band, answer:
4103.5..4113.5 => -0.10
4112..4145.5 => -0.05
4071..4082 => -0.06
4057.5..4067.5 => -0.01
